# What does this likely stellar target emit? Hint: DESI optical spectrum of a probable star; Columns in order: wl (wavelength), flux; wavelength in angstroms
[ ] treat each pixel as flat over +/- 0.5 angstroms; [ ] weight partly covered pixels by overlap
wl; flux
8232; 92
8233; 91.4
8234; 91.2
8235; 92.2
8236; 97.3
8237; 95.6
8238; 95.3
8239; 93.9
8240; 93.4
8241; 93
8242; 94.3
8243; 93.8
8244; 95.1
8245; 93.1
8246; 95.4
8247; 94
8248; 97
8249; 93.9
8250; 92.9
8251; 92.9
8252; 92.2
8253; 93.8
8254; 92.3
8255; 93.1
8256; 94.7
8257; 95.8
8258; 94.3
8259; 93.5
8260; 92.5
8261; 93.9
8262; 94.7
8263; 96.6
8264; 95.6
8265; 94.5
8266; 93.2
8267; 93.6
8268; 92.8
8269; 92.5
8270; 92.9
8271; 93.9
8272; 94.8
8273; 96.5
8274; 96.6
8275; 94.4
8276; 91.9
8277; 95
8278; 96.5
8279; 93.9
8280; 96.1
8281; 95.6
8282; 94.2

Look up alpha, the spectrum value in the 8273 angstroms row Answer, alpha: 96.5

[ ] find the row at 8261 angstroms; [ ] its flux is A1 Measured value 93.9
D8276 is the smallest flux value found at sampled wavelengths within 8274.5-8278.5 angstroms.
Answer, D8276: 91.9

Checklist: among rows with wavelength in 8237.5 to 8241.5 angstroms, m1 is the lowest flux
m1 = 93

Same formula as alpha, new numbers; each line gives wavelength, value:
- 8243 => 93.8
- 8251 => 92.9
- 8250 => 92.9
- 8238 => 95.3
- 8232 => 92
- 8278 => 96.5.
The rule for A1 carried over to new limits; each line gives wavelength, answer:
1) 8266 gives 93.2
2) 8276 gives 91.9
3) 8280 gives 96.1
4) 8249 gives 93.9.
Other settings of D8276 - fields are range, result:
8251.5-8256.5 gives 92.2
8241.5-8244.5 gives 93.8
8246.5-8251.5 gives 92.9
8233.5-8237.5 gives 91.2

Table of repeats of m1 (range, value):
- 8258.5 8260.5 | 92.5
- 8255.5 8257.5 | 94.7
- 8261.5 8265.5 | 94.5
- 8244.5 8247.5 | 93.1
